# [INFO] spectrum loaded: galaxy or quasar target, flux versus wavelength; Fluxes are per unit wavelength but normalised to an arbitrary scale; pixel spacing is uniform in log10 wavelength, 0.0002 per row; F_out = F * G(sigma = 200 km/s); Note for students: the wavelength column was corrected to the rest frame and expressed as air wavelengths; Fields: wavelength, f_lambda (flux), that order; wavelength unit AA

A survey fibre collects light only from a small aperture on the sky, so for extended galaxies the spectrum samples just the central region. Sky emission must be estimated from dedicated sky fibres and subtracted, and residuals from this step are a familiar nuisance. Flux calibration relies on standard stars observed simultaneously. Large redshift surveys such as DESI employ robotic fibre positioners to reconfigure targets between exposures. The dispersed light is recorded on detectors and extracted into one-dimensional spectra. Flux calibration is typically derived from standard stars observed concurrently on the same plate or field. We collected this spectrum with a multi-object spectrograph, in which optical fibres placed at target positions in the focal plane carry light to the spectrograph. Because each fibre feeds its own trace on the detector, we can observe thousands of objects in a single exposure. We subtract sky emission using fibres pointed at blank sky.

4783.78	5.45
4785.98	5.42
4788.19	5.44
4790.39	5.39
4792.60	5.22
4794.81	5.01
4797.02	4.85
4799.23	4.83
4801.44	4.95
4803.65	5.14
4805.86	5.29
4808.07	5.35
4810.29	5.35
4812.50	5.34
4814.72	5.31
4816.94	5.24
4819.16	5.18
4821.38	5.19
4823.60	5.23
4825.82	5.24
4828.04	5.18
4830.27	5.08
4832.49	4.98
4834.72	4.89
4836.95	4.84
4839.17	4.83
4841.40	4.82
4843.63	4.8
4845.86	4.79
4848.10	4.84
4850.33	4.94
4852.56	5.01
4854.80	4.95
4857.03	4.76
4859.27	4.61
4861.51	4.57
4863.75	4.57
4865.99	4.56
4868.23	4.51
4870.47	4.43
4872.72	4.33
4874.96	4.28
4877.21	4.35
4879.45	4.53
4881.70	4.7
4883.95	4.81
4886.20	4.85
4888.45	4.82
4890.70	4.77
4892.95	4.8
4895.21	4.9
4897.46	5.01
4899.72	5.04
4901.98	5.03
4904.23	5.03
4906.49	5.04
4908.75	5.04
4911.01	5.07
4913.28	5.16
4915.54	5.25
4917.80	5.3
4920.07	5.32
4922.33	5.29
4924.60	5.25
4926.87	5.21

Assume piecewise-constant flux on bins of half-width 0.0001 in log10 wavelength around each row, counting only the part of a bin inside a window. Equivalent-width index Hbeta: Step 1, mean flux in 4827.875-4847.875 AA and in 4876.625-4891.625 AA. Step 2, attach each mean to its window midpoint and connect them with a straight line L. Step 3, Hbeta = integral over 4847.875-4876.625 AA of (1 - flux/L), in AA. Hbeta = 1.0 AA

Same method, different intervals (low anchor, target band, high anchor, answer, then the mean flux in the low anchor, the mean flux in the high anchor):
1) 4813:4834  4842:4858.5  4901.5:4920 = 1.0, 5.18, 5.13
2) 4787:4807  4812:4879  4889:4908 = 2.6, 5.13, 4.95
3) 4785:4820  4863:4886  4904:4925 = 3.0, 5.21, 5.18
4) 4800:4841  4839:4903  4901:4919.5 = 5.0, 5.14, 5.12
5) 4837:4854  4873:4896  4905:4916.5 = 1.6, 4.86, 5.11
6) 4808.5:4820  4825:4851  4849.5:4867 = 0.3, 5.29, 4.74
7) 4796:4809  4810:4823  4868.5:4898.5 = -0.7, 5.07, 4.66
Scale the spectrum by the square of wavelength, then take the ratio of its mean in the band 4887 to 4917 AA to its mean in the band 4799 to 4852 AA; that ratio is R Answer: 1.0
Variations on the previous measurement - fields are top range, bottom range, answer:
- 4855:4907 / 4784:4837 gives 0.94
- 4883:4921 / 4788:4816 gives 1.01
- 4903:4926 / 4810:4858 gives 1.06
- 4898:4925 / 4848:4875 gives 1.13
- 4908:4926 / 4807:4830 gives 1.03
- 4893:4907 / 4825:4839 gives 1.02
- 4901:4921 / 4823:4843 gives 1.06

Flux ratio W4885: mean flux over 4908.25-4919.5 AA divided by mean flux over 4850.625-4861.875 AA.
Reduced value 1.08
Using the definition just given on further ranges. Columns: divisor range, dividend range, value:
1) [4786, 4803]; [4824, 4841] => 0.98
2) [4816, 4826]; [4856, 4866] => 0.89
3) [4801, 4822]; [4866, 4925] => 0.93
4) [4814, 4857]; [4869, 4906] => 0.95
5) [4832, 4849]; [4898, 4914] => 1.04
